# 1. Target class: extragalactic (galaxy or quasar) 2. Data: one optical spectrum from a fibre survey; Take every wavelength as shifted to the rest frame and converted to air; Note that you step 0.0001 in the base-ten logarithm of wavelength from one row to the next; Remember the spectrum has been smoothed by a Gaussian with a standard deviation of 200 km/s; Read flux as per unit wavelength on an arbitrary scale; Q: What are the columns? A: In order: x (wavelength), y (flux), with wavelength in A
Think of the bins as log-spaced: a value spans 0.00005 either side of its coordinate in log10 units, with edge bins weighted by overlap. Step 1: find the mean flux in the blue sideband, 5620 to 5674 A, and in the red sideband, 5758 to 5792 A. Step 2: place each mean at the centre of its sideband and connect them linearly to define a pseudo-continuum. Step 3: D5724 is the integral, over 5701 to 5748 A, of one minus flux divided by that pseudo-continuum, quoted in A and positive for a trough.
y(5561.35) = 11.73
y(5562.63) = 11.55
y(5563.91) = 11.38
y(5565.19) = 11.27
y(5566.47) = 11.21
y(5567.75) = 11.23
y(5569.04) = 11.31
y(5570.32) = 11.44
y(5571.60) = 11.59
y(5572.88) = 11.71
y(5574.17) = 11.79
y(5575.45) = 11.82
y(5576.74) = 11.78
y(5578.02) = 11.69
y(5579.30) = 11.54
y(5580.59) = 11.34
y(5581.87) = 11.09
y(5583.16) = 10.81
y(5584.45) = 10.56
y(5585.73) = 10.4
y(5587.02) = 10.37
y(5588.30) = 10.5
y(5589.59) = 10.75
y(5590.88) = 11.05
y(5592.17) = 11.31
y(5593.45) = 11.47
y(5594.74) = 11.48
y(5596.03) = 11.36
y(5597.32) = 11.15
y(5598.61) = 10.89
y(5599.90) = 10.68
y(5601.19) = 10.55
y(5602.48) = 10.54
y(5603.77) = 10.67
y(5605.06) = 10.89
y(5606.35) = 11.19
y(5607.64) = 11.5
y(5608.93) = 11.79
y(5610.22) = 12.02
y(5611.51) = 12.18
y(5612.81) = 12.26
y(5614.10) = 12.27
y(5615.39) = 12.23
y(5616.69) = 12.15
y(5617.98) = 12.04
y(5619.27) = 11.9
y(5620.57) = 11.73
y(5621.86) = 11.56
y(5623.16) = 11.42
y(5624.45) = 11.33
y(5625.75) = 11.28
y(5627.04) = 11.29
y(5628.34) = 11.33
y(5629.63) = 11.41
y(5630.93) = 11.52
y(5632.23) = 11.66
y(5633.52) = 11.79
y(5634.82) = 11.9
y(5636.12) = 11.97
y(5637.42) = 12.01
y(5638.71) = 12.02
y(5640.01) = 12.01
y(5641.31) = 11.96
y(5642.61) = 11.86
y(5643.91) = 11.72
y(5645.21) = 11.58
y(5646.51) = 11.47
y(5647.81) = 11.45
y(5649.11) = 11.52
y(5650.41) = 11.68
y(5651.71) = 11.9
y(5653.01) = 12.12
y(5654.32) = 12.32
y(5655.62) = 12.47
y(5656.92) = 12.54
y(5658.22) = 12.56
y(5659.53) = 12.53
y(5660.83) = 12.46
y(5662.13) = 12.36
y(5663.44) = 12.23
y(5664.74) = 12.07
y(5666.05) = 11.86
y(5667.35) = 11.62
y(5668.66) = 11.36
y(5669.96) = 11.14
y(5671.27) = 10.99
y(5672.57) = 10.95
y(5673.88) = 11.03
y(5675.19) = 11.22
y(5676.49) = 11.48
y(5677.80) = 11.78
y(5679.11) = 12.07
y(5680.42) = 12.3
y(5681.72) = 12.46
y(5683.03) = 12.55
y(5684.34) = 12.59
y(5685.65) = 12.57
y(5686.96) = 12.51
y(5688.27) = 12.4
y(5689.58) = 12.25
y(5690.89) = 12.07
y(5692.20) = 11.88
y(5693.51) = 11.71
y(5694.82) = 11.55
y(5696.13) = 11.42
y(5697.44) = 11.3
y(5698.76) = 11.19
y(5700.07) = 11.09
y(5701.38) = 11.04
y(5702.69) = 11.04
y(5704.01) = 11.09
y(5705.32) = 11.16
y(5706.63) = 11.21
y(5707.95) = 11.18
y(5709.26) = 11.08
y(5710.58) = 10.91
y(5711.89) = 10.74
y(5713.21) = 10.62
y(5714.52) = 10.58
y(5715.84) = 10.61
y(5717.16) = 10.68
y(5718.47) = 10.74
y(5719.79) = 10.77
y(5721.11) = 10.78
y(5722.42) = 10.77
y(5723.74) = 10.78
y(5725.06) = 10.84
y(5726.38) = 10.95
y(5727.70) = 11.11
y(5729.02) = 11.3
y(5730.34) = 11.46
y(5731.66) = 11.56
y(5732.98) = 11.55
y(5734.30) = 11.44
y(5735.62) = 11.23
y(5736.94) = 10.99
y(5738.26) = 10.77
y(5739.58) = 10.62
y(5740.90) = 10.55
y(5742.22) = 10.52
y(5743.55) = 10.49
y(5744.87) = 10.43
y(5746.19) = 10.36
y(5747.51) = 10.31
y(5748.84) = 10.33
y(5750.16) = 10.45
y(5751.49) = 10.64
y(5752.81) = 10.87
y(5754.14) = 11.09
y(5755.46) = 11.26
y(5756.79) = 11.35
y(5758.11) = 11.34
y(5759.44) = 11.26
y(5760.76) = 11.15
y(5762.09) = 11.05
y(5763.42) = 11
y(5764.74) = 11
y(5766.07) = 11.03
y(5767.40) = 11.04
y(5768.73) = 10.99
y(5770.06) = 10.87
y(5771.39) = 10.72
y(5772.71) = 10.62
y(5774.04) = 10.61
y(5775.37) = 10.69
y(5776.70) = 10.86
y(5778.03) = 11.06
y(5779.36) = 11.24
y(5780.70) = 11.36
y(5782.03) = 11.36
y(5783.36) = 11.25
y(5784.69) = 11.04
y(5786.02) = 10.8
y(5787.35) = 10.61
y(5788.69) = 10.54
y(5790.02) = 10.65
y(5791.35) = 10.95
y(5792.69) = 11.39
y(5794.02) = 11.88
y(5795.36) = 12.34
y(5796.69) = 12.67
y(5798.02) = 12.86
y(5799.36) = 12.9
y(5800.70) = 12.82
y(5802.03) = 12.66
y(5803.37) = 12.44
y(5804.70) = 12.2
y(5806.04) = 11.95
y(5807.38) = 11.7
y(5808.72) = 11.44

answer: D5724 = 1.59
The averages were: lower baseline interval 11.8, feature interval 10.9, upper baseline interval 11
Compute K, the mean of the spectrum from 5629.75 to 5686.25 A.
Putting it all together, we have 11.9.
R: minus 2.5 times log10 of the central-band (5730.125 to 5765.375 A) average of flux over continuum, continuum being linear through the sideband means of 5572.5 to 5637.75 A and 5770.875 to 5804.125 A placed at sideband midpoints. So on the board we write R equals 0.05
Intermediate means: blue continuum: 11.4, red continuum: 11.5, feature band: 10.9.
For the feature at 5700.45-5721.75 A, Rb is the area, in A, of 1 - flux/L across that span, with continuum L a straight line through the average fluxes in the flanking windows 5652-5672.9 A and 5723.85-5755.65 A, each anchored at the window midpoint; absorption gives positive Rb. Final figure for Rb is 0.7 A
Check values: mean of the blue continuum 12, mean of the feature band 10.9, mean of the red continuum 10.9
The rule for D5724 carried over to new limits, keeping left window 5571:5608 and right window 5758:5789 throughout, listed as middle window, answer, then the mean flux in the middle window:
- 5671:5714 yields -2.0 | 11.6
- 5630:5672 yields -3.1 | 11.9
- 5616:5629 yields -0.6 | 11.6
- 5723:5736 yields -0.2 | 11.2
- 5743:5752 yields 0.5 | 10.4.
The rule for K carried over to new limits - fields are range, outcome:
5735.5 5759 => 10.8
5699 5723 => 10.9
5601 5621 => 11.6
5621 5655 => 11.7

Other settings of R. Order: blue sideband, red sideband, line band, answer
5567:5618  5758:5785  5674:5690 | -0.09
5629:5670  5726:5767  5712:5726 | 0.05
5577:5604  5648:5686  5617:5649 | -0.02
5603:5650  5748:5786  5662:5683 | -0.02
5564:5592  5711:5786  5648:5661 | -0.10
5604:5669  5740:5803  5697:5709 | 0.03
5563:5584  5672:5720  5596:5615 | 0.01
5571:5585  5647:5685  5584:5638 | 0.02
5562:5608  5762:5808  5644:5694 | -0.06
